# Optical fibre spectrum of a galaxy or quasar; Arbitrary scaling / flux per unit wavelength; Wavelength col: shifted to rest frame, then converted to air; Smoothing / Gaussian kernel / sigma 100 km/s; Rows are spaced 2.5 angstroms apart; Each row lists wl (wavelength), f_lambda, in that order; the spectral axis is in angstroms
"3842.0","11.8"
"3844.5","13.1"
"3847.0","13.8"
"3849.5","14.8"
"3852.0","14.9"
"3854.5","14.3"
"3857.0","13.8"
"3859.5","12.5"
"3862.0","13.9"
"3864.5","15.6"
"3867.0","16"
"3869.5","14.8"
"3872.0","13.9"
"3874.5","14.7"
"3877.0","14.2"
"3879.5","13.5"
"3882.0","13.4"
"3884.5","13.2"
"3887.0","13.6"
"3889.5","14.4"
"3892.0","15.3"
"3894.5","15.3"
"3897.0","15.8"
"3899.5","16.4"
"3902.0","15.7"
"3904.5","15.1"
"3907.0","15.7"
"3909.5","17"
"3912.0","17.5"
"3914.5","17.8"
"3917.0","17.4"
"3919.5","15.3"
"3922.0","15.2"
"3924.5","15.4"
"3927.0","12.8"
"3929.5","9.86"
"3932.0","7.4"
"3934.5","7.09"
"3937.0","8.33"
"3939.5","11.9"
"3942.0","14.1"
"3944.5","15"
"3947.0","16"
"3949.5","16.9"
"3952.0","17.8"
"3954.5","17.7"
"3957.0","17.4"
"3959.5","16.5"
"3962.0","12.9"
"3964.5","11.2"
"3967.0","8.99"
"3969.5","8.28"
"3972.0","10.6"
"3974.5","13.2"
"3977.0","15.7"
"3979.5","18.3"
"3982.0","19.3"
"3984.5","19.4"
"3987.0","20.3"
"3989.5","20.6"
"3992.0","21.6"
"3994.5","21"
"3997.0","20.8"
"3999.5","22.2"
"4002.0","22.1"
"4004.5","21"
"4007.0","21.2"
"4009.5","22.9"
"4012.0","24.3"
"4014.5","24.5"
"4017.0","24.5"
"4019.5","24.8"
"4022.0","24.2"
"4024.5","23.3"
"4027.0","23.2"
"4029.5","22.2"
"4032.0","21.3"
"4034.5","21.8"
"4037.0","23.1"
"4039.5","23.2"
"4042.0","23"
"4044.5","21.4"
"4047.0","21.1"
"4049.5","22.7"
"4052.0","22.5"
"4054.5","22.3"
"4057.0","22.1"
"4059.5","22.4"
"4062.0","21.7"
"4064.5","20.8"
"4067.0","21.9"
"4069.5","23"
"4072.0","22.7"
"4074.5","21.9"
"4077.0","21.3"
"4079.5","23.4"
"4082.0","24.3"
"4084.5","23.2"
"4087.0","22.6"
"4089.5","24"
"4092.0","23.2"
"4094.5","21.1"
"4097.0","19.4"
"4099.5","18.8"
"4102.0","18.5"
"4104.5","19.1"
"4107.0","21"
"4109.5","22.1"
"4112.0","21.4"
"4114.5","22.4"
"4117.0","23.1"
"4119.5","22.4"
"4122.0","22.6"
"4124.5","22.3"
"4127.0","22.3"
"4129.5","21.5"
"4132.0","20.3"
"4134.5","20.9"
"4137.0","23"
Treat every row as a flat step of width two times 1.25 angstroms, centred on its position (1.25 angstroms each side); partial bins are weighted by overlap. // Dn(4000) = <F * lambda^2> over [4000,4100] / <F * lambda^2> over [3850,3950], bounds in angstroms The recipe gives 1.7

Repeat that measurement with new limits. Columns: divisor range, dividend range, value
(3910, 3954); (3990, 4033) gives 1.68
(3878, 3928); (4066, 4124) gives 1.57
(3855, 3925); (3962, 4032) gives 1.37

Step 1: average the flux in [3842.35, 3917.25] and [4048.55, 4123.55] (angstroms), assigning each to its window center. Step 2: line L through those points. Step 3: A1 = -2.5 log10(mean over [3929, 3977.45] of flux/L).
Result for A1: 0.329 mag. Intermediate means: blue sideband 14.8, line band 12.8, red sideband 21.9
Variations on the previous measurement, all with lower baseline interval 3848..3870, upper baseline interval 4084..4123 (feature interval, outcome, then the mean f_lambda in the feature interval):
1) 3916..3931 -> 0.15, 14.2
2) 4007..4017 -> -0.24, 23.6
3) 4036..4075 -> -0.11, 22.2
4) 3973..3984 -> 0.08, 16.7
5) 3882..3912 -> 0.02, 15.2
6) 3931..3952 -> 0.33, 12.5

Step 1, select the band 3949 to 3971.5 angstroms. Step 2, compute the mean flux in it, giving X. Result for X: 14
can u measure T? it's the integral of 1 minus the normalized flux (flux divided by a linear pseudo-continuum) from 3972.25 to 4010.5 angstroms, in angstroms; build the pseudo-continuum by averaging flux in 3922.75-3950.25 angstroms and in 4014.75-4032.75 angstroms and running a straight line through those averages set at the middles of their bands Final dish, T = -0.7 angstroms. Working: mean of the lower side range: 12.2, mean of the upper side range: 23.5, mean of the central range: 19.7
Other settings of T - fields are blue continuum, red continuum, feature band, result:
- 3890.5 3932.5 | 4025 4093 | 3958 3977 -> 6.2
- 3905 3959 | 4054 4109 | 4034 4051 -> -2.1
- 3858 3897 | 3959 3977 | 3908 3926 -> -4.4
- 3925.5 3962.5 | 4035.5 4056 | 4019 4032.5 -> -1.7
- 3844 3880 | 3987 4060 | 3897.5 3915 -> 0.2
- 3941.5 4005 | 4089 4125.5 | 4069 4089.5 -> -2.4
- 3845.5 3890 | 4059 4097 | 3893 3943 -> 6.2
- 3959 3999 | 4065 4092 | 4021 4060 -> -4.3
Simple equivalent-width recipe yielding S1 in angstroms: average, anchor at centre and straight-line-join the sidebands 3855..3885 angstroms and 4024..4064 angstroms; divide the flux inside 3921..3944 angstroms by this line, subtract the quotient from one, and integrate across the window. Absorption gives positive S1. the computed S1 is 7.59 angstroms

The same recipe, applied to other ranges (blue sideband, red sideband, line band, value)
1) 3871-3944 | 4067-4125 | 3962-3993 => 2.90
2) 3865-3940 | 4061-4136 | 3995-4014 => -4.18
